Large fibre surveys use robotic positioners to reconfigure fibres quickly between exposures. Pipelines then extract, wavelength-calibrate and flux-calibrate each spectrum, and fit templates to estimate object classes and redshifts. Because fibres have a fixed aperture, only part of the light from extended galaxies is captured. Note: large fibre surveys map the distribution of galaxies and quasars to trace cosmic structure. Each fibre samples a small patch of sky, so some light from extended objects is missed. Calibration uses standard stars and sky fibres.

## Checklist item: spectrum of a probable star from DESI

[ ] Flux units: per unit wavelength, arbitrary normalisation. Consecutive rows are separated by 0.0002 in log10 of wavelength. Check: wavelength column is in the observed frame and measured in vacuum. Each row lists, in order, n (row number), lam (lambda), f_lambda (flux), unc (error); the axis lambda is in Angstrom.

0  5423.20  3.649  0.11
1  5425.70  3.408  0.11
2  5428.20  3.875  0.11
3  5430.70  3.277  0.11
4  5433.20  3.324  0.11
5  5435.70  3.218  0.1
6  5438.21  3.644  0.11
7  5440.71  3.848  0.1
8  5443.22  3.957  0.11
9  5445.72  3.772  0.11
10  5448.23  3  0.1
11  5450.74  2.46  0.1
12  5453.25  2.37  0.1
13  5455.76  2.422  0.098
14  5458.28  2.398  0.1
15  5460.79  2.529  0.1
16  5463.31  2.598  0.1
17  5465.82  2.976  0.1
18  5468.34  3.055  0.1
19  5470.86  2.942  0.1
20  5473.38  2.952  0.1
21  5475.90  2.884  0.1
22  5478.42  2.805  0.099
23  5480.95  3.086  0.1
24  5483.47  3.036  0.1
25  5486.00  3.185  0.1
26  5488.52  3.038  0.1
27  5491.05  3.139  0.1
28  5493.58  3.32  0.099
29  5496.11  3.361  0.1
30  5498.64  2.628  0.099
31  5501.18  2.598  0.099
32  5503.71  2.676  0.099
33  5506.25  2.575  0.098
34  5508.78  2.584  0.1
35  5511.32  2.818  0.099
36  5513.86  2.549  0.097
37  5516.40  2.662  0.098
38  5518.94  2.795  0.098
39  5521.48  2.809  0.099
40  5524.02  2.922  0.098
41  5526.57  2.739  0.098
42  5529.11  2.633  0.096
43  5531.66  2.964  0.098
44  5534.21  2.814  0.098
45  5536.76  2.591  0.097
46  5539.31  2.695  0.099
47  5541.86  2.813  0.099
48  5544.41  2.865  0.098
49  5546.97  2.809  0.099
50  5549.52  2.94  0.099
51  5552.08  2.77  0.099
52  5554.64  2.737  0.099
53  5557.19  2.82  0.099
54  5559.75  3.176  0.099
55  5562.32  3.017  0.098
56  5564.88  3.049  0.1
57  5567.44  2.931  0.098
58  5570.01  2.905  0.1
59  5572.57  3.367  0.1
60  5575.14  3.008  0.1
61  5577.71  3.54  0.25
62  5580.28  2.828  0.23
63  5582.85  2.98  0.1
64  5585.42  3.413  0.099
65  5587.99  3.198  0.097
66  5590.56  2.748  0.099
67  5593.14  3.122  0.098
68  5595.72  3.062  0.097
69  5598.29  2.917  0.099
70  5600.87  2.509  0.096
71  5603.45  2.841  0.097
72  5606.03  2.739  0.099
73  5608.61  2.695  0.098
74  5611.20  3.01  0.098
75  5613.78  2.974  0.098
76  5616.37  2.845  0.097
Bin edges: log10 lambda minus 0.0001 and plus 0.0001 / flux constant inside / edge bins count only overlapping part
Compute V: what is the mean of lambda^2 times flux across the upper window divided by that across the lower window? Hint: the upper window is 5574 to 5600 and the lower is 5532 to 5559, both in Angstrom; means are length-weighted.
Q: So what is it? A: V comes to 1.11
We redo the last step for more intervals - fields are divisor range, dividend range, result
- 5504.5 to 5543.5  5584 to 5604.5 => 1.12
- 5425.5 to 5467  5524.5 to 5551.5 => 0.93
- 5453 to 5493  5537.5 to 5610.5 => 1.07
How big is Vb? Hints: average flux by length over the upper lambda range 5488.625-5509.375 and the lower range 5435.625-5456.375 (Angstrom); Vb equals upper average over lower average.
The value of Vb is 0.9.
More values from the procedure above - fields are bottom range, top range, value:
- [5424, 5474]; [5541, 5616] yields 0.95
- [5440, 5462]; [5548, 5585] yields 1.02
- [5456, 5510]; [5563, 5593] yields 1.08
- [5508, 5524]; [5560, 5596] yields 1.13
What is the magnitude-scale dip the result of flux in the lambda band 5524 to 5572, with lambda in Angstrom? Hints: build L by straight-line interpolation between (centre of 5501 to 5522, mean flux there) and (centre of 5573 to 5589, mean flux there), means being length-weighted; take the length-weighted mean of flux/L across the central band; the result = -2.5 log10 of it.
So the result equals 0.03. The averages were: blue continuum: 2.67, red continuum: 3.17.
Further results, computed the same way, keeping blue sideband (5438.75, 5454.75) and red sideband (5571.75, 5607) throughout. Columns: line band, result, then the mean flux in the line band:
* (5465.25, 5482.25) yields 0.086 mag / 2.96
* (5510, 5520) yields 0.161 mag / 2.7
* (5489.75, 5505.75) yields 0.081 mag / 2.93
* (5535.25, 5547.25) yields 0.127 mag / 2.75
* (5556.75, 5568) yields 0.016 mag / 3.02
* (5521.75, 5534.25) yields 0.110 mag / 2.81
